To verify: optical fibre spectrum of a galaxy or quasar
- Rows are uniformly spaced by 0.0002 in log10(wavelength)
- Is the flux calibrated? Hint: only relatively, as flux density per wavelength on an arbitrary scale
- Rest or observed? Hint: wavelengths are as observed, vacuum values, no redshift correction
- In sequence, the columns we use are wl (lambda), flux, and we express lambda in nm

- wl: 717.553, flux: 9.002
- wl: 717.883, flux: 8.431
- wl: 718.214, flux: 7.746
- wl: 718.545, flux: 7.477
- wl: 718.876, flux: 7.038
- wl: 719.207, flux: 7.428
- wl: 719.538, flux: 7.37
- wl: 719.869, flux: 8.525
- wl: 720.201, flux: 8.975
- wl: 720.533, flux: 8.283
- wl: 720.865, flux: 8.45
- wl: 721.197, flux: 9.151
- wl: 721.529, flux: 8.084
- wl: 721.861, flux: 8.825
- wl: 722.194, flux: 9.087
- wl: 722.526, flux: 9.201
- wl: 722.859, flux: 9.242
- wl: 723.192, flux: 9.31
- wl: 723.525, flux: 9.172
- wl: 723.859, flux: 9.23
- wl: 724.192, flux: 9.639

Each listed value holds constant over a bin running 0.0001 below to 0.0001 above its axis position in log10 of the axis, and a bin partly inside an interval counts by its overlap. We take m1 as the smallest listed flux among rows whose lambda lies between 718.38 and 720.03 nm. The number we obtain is 7.038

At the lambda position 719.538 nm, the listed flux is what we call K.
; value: 7.37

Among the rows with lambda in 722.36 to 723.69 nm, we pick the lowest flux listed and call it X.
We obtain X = 9.172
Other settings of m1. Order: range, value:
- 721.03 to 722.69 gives 8.084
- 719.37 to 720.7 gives 7.37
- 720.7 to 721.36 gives 8.45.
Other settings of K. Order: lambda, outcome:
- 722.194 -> 9.087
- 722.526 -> 9.201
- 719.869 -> 8.525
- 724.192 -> 9.639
